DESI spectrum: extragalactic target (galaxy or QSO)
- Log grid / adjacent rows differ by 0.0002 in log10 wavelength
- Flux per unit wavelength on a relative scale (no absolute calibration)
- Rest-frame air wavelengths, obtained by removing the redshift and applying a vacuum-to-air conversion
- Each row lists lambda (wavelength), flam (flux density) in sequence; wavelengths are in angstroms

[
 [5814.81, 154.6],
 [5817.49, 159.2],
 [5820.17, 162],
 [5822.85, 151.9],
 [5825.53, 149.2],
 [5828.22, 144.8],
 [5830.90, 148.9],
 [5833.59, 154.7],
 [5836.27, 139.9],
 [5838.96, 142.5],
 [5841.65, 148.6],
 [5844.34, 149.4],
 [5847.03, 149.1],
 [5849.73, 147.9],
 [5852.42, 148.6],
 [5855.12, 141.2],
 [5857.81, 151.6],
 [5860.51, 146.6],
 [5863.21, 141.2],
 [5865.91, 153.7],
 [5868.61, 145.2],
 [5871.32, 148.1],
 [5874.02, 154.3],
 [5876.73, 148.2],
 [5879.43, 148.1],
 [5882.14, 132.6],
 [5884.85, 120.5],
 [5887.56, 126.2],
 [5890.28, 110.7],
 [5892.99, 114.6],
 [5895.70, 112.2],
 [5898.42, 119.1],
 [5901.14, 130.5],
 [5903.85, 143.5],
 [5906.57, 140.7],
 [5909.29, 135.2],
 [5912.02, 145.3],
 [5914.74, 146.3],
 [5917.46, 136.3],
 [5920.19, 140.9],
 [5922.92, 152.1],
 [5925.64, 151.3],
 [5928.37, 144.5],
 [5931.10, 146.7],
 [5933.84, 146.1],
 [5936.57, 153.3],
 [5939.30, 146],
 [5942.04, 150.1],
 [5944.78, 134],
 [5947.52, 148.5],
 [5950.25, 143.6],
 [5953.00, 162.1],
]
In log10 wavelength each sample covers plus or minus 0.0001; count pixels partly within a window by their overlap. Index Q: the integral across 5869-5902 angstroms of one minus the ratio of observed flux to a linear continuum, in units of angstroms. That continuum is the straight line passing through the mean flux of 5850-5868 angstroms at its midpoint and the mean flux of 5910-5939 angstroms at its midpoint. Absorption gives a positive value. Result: 3.6 angstroms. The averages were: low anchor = 147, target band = 131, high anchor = 146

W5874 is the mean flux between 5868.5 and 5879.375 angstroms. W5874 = 149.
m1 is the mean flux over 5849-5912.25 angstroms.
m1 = 137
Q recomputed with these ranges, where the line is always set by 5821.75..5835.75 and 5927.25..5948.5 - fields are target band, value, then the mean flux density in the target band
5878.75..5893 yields 2.1 angstroms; 125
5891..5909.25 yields 2.5 angstroms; 127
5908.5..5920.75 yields 0.5 angstroms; 141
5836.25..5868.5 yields 0.4 angstroms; 147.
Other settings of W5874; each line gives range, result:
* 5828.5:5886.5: 146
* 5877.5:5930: 134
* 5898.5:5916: 139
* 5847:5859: 147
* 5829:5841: 147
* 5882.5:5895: 119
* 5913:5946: 146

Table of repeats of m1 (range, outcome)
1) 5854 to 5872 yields 147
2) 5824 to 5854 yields 148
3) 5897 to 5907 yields 133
